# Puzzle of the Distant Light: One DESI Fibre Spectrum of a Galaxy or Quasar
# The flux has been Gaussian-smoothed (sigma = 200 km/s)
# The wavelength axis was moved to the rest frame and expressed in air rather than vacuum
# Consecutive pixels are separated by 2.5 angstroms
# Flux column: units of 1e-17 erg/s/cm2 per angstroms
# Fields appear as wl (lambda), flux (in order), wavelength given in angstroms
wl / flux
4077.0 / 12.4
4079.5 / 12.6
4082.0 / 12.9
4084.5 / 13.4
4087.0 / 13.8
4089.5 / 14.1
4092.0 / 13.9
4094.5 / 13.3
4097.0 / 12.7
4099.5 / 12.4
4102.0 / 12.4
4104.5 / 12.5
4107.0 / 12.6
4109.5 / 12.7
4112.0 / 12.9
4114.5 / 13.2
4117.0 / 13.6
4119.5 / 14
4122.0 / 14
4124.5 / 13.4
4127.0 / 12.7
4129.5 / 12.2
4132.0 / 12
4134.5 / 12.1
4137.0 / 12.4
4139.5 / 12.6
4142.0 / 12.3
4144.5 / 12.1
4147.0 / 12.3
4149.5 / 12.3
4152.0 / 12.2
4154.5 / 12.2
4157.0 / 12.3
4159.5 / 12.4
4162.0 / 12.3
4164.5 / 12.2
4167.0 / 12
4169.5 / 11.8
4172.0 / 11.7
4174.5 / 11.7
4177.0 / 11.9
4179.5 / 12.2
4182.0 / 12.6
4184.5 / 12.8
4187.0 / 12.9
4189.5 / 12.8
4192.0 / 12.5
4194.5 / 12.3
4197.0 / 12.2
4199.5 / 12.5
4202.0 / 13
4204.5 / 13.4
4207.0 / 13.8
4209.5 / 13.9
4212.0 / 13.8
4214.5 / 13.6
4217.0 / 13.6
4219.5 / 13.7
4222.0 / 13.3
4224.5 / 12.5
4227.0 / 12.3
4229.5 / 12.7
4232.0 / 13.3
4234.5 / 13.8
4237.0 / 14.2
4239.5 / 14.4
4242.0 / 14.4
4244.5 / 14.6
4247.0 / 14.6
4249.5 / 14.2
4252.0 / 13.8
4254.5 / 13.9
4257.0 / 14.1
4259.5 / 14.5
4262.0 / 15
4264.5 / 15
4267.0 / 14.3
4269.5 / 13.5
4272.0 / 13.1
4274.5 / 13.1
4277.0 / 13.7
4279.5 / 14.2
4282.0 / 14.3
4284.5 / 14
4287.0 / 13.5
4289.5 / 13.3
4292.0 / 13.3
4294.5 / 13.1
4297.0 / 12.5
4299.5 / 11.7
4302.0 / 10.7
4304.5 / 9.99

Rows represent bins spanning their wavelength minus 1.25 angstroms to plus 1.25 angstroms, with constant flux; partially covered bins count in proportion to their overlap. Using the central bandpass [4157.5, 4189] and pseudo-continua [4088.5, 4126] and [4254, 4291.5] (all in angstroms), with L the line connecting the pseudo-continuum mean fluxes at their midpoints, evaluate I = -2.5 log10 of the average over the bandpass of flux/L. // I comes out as 0.106 mag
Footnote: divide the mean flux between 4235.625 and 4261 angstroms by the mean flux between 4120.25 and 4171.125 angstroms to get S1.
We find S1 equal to 1.15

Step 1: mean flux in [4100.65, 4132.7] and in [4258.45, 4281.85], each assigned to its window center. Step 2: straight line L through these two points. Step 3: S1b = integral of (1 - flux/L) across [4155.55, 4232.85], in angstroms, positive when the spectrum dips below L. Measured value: 4.6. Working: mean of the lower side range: 13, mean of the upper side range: 14.1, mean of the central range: 12.7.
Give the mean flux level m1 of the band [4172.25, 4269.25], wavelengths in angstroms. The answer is 13.4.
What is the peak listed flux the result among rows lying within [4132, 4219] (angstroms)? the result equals 13.9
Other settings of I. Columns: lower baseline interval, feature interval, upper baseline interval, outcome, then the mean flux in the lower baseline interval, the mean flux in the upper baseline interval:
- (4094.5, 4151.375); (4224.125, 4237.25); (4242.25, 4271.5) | 0.071 mag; 12.7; 14.3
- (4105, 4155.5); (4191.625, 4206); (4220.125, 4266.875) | 0.063 mag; 12.7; 13.9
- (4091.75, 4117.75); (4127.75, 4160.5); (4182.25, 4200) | 0.041 mag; 12.9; 12.6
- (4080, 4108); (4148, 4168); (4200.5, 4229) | 0.083 mag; 13.1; 13.3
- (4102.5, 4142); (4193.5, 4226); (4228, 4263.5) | 0.043 mag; 12.8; 14.1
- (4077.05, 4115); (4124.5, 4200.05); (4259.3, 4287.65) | 0.091 mag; 13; 14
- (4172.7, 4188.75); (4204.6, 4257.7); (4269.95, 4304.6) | -0.088 mag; 12.3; 13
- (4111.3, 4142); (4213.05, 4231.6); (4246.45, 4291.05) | 0.042 mag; 12.9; 14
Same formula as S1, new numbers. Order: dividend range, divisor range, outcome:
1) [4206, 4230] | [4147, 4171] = 1.09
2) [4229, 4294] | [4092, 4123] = 1.07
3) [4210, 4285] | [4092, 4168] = 1.10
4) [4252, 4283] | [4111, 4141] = 1.09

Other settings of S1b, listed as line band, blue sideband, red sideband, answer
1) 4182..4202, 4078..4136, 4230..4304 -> 1.15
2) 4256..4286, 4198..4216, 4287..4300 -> -2.34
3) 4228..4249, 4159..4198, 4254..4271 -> -0.37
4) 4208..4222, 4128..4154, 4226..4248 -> -0.23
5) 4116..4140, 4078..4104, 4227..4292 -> 0.72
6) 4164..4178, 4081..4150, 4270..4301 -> 1.25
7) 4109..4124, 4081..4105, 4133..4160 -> -0.78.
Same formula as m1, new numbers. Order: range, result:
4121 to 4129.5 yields 13.2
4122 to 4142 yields 12.6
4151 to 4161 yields 12.3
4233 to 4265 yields 14.3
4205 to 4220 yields 13.7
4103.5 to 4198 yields 12.5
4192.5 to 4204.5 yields 12.6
